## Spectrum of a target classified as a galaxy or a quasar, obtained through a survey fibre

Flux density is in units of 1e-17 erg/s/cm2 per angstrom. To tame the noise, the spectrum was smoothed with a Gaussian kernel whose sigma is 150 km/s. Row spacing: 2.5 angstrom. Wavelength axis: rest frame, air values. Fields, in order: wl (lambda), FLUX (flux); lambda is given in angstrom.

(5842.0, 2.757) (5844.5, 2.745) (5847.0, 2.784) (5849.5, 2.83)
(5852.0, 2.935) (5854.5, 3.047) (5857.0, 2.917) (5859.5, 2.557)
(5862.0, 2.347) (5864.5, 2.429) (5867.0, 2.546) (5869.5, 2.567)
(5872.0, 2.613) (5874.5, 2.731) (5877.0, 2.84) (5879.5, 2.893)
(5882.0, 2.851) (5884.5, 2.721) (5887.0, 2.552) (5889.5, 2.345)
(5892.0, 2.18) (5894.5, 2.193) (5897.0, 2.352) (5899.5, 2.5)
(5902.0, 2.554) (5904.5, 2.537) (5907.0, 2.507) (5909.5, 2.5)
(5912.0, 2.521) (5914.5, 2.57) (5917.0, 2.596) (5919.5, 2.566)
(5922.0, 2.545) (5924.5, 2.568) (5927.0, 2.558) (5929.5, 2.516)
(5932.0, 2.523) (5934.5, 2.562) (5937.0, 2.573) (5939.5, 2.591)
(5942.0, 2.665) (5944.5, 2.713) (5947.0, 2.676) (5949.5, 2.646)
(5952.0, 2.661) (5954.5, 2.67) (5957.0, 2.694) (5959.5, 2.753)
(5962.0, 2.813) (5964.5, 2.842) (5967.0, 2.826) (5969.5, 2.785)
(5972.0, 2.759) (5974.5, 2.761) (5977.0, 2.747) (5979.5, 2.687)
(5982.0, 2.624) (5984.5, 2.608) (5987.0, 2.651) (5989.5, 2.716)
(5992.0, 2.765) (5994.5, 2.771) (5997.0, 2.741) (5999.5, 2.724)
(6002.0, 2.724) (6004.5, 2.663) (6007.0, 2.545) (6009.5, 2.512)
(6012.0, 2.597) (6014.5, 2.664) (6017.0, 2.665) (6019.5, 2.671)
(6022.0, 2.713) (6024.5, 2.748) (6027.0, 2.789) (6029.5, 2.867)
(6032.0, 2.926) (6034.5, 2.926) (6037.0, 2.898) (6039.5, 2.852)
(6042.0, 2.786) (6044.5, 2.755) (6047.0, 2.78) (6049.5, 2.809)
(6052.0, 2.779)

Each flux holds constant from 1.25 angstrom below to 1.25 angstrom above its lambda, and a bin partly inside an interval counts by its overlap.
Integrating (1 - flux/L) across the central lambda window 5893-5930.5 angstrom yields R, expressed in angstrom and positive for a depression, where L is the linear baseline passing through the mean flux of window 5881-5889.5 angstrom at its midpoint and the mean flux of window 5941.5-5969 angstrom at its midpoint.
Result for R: 2.5 angstrom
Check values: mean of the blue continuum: 2.65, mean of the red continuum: 2.73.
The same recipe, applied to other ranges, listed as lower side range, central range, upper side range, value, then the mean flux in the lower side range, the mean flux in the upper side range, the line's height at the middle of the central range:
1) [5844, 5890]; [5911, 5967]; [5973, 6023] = 1.16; 2.7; 2.68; 2.69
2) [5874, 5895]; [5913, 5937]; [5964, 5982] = 1.04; 2.6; 2.76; 2.67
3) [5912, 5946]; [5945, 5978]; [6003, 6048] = -1.33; 2.58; 2.74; 2.63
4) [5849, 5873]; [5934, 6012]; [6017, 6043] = 2.04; 2.67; 2.81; 2.76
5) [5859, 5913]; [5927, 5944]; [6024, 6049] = 0.38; 2.54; 2.83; 2.64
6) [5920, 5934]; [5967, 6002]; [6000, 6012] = -1.69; 2.54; 2.62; 2.6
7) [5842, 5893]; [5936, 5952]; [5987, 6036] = 0.32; 2.68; 2.72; 2.7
